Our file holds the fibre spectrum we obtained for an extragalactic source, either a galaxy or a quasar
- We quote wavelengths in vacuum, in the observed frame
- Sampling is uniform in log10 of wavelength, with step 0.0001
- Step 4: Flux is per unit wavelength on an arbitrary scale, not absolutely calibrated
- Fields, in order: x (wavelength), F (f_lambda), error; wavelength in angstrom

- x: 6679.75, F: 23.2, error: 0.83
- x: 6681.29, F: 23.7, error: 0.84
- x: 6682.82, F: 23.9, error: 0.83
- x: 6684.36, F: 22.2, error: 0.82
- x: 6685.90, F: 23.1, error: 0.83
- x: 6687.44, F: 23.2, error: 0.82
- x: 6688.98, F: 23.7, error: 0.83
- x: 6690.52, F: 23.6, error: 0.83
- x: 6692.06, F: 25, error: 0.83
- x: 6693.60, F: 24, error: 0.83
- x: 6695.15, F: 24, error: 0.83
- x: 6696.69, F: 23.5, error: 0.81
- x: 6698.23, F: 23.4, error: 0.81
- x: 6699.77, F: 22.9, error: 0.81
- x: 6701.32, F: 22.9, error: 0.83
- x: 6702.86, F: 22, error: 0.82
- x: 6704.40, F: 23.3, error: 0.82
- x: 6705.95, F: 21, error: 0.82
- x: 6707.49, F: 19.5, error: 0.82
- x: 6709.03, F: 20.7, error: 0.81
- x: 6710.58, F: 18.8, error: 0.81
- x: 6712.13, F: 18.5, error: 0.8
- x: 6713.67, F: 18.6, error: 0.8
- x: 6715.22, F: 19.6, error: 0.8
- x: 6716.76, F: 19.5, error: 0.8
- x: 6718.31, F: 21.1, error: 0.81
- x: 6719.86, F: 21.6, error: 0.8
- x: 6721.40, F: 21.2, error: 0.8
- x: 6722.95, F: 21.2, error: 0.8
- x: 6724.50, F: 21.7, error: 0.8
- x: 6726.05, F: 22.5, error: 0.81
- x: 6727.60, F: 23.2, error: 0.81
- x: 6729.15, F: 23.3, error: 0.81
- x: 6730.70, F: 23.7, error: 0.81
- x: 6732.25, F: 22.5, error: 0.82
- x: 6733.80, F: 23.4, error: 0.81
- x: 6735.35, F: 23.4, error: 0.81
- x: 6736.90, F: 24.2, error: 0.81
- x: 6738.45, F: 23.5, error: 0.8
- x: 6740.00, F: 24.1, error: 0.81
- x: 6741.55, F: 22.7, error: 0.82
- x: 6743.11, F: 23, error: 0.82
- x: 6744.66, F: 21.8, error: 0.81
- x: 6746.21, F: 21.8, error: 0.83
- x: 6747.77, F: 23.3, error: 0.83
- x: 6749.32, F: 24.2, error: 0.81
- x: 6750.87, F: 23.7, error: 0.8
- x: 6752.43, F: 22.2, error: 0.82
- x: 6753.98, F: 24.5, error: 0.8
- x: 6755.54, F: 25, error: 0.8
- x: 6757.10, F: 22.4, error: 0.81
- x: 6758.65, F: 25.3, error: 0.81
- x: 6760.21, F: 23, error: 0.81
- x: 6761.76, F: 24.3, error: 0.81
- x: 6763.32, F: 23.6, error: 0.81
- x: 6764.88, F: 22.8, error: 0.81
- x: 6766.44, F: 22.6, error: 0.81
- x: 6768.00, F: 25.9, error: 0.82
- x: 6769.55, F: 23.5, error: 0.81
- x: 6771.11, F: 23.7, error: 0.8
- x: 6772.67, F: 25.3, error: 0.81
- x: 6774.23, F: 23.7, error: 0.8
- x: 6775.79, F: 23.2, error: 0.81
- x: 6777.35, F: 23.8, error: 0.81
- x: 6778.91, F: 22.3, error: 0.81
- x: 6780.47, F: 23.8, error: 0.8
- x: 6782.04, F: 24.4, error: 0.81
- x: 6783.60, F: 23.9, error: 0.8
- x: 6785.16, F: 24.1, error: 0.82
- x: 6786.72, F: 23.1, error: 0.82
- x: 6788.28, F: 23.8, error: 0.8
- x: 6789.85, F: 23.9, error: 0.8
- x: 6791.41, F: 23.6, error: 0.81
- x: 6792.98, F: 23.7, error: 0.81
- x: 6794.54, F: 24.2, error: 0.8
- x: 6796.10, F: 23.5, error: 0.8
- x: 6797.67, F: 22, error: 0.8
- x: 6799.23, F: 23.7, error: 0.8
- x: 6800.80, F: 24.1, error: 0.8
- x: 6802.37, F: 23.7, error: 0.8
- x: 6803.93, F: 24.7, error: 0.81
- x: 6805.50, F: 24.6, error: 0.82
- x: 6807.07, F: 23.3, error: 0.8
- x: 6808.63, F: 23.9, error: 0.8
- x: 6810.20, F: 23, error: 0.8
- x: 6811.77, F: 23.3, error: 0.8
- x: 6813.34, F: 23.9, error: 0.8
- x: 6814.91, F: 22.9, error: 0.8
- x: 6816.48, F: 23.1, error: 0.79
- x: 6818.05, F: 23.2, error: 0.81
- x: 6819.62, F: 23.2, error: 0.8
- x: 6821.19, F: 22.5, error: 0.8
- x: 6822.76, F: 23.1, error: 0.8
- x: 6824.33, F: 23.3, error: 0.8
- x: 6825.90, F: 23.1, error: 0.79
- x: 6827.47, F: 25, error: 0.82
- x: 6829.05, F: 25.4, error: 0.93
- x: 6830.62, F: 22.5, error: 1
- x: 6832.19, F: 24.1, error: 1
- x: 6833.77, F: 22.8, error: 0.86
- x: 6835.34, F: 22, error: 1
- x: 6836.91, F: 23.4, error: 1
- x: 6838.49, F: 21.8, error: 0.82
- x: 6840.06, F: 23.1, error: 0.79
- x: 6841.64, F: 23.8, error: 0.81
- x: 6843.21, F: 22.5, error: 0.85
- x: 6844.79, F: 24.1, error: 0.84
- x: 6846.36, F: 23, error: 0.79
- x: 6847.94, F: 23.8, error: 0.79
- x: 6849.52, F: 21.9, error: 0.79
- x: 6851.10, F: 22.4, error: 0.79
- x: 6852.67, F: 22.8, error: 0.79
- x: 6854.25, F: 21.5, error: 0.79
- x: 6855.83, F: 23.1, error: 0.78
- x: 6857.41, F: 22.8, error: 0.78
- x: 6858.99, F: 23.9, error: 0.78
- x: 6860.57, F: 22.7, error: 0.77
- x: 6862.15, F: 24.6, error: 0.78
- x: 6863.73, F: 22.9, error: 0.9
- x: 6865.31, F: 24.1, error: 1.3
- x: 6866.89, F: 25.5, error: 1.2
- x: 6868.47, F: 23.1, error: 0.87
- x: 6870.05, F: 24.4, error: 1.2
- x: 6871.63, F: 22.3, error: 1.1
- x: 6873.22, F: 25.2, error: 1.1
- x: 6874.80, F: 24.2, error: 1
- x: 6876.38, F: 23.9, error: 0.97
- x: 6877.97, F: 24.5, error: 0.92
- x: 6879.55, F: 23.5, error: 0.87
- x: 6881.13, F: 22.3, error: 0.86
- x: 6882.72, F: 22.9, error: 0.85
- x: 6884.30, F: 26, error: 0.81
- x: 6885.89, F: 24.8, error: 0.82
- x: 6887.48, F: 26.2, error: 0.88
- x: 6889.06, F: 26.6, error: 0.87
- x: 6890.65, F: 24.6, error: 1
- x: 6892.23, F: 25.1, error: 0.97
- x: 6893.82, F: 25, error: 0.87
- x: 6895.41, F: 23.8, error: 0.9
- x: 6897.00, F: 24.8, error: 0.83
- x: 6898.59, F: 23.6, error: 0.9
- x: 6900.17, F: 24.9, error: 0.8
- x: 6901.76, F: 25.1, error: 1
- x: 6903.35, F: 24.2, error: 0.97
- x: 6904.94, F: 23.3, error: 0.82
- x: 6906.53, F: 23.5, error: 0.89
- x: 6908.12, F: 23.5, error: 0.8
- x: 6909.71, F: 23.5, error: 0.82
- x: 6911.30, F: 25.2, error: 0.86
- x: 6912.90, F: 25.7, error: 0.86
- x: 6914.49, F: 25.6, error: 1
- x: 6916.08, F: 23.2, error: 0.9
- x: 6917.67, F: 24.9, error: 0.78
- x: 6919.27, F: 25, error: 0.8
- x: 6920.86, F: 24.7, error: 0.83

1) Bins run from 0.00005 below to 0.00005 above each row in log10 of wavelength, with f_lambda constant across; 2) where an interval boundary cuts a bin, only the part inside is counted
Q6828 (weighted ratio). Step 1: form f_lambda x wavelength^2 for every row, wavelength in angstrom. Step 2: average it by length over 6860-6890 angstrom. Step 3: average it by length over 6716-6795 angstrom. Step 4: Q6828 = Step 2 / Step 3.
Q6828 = 1.08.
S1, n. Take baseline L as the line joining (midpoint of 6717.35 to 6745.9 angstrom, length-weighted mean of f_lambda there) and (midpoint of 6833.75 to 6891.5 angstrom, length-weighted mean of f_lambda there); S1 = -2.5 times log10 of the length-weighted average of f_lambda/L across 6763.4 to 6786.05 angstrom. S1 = -0.038 mag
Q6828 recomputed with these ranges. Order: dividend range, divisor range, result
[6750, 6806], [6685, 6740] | 1.09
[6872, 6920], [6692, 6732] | 1.19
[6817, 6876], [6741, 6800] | 1.01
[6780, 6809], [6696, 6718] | 1.16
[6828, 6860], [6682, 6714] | 1.08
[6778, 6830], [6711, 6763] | 1.07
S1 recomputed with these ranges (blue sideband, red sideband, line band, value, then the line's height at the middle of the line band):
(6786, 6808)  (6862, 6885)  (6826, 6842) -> 0.02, 23.8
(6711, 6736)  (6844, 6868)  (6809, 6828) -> -0.02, 22.8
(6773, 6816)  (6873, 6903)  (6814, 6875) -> 0.04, 24.1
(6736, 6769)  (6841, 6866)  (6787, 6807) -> -0.02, 23.3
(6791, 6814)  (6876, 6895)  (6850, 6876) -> 0.04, 24.4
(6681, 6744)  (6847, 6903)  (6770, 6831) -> -0.02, 23.2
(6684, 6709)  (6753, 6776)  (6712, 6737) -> 0.08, 23.3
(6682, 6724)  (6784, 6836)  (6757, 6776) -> -0.05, 22.9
